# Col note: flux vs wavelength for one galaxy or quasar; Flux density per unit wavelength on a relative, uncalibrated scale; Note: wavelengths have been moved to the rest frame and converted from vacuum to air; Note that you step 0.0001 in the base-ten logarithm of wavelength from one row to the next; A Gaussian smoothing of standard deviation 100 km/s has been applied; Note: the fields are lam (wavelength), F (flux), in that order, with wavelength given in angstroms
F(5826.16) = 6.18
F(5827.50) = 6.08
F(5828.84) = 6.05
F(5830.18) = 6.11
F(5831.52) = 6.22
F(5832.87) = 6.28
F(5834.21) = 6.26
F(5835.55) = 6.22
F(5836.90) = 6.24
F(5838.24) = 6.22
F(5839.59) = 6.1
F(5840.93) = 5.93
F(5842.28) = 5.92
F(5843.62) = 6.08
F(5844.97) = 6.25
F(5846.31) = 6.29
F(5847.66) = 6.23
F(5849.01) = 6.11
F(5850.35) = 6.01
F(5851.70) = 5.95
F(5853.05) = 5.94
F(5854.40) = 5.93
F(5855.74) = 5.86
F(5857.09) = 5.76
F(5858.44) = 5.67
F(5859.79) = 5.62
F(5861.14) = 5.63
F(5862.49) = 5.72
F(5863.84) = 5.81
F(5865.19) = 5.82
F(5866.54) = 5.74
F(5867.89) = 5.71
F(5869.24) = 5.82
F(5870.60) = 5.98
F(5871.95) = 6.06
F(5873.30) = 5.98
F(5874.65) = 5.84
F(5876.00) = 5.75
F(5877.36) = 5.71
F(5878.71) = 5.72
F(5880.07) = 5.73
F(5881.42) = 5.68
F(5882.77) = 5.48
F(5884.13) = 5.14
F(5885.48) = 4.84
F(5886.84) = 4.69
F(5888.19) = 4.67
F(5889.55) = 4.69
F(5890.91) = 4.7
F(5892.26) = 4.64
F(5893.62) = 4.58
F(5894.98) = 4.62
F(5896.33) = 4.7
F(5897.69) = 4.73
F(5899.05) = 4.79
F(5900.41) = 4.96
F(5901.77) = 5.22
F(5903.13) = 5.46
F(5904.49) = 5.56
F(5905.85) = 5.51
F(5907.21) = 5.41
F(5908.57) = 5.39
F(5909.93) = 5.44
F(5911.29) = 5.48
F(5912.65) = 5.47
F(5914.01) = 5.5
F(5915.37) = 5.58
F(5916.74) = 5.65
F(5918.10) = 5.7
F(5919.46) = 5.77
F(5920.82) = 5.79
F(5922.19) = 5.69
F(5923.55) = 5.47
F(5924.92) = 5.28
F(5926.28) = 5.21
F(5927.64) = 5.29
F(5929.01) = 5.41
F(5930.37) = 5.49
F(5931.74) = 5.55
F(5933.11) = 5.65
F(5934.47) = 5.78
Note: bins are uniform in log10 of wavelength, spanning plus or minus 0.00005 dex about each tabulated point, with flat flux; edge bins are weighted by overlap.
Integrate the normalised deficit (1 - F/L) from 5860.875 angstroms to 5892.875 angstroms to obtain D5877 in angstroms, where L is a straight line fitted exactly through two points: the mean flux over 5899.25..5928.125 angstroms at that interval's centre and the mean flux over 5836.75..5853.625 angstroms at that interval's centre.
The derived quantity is 1.8 angstroms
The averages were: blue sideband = 6.09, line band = 5.48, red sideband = 5.46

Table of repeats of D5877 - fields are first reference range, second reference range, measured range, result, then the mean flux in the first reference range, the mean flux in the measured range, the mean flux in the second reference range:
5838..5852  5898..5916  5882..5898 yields 2.2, 6.1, 4.8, 5.35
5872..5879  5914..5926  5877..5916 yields 3.7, 5.83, 5.17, 5.6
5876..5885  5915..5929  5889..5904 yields 1.9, 5.57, 4.84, 5.53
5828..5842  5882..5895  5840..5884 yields -3.1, 6.15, 5.86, 4.82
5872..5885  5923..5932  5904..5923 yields -0.4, 5.68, 5.57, 5.38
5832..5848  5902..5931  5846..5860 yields 0.3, 6.17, 5.94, 5.5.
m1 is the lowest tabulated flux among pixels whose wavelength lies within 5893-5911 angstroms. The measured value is 4.58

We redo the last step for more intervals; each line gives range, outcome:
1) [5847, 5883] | 5.48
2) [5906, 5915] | 5.39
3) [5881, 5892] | 4.67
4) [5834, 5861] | 5.62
